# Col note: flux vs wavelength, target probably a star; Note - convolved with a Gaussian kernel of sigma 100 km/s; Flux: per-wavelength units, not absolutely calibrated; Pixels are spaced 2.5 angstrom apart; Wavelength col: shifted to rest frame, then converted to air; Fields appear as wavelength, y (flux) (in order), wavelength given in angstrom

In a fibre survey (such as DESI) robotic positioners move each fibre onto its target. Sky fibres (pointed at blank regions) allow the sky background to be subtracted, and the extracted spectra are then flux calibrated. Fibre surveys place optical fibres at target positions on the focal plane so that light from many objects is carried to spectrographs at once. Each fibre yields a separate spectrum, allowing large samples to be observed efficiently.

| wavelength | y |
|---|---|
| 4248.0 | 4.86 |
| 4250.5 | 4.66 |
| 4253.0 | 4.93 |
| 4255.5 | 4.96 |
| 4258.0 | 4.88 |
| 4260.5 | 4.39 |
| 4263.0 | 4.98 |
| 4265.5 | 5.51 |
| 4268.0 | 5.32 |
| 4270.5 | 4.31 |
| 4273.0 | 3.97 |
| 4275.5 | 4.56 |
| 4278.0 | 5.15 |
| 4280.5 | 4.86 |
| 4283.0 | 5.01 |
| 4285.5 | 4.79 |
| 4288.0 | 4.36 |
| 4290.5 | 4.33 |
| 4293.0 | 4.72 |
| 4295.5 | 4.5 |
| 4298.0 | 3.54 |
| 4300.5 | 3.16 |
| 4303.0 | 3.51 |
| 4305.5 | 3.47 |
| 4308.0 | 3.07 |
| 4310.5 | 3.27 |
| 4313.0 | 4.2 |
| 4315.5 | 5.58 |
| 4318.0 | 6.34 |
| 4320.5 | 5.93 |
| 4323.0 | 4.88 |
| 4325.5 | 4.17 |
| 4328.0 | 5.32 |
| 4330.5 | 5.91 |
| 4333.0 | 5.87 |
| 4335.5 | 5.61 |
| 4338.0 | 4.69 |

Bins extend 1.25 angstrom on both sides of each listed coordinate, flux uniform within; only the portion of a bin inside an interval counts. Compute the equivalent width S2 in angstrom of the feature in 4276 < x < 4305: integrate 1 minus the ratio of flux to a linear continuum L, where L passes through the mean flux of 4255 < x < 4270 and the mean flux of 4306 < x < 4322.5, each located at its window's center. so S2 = 2.9 angstrom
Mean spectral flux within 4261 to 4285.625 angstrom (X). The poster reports 4.83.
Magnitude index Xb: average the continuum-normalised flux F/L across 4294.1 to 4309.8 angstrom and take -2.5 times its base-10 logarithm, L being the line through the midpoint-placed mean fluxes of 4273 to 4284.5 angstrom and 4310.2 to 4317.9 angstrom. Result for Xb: 0.326 mag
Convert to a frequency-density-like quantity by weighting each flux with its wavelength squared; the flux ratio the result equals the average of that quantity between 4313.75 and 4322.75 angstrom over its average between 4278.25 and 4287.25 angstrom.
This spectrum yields 1.2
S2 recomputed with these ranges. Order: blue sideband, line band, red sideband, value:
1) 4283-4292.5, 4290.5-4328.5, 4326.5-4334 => 5.8 angstrom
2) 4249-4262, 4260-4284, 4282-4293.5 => -0.6 angstrom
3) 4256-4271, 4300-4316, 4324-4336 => 4.7 angstrom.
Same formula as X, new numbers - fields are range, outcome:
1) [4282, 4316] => 4.07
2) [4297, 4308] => 3.38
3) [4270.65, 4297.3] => 4.59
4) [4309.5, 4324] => 5.07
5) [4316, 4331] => 5.41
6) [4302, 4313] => 3.42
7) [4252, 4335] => 4.67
